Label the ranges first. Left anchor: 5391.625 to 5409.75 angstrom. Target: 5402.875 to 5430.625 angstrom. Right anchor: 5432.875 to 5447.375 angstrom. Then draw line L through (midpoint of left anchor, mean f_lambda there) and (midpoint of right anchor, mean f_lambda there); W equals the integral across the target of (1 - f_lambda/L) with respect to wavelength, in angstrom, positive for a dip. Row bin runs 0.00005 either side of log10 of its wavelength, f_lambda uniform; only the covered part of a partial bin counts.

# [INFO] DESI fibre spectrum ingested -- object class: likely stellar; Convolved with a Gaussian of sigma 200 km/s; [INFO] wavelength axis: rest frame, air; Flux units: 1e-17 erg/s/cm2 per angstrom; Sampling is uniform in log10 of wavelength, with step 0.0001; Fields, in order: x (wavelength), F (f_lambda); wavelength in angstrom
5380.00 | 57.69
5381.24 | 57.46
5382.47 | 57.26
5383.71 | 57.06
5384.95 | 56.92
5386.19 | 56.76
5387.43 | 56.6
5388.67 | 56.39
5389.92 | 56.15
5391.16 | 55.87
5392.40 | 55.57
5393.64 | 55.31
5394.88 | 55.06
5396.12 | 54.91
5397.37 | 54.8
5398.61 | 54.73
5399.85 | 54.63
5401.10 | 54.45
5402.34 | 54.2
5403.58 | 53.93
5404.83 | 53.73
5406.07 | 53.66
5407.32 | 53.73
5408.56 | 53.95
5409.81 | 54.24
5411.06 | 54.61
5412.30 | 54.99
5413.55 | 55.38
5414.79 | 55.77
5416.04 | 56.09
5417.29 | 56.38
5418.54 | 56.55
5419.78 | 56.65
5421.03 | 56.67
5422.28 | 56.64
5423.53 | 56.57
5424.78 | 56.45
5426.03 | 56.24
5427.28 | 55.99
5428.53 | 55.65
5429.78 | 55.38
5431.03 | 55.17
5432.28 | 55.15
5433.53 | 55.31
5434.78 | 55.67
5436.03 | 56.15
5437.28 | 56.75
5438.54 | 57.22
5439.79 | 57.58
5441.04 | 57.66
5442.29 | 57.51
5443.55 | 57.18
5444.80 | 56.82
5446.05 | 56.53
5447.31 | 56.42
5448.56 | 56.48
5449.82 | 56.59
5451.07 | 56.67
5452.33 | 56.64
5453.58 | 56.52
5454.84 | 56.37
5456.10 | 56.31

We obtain 0.0 angstrom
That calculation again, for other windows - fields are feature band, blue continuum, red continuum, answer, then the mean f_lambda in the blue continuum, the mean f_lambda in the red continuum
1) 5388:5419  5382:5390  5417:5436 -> 0.8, 56.7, 56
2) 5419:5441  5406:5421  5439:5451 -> 0.0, 55.3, 57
